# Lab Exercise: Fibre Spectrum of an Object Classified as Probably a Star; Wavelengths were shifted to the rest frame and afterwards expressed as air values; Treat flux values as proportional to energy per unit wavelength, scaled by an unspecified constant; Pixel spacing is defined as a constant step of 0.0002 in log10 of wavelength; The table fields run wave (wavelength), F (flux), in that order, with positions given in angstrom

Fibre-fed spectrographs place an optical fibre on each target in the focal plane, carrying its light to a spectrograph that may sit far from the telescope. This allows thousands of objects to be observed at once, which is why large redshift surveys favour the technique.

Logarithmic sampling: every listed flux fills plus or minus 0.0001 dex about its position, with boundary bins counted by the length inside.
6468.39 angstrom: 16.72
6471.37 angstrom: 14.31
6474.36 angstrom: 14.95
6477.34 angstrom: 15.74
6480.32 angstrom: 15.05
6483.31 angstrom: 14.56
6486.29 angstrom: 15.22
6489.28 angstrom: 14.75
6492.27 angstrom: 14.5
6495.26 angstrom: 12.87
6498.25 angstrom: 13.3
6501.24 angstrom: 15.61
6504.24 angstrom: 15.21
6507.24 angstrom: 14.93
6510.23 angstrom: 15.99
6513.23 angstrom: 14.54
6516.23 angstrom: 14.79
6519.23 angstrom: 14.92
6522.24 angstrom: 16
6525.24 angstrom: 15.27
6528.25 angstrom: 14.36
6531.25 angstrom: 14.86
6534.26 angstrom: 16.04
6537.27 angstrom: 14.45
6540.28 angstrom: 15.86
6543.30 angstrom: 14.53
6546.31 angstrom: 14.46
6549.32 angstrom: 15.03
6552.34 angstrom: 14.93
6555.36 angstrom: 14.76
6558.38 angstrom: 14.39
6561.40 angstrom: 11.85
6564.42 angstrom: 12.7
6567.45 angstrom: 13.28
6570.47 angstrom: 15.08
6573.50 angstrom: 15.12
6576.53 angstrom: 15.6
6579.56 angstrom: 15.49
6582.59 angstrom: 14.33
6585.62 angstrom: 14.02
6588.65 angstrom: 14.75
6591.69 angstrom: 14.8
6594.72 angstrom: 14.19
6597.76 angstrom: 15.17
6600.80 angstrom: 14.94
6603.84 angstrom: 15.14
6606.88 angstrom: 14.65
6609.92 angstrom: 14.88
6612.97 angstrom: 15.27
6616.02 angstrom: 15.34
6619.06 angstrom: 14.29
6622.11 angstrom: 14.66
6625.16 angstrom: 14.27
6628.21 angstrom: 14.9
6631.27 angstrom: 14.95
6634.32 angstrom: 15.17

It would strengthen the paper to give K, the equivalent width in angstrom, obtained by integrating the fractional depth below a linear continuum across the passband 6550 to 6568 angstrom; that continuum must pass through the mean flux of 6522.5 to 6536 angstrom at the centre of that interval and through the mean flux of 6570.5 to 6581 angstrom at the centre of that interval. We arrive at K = 1.84 angstrom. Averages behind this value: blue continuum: 15.2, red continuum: 15.3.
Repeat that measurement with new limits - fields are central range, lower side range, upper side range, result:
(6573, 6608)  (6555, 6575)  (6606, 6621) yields -1.1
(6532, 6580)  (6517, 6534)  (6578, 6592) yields 1.0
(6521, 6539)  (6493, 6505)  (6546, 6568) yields -1.4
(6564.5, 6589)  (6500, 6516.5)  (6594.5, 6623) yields 0.6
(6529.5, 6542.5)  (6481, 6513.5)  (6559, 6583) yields -0.7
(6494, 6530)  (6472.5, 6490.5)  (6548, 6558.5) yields 0.3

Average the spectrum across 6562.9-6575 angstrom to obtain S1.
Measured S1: 14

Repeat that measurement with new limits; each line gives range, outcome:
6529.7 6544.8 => 15.1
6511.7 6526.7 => 15.1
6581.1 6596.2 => 14.4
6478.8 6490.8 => 14.9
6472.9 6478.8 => 15.4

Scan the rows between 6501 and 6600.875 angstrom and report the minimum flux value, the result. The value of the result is 11.85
